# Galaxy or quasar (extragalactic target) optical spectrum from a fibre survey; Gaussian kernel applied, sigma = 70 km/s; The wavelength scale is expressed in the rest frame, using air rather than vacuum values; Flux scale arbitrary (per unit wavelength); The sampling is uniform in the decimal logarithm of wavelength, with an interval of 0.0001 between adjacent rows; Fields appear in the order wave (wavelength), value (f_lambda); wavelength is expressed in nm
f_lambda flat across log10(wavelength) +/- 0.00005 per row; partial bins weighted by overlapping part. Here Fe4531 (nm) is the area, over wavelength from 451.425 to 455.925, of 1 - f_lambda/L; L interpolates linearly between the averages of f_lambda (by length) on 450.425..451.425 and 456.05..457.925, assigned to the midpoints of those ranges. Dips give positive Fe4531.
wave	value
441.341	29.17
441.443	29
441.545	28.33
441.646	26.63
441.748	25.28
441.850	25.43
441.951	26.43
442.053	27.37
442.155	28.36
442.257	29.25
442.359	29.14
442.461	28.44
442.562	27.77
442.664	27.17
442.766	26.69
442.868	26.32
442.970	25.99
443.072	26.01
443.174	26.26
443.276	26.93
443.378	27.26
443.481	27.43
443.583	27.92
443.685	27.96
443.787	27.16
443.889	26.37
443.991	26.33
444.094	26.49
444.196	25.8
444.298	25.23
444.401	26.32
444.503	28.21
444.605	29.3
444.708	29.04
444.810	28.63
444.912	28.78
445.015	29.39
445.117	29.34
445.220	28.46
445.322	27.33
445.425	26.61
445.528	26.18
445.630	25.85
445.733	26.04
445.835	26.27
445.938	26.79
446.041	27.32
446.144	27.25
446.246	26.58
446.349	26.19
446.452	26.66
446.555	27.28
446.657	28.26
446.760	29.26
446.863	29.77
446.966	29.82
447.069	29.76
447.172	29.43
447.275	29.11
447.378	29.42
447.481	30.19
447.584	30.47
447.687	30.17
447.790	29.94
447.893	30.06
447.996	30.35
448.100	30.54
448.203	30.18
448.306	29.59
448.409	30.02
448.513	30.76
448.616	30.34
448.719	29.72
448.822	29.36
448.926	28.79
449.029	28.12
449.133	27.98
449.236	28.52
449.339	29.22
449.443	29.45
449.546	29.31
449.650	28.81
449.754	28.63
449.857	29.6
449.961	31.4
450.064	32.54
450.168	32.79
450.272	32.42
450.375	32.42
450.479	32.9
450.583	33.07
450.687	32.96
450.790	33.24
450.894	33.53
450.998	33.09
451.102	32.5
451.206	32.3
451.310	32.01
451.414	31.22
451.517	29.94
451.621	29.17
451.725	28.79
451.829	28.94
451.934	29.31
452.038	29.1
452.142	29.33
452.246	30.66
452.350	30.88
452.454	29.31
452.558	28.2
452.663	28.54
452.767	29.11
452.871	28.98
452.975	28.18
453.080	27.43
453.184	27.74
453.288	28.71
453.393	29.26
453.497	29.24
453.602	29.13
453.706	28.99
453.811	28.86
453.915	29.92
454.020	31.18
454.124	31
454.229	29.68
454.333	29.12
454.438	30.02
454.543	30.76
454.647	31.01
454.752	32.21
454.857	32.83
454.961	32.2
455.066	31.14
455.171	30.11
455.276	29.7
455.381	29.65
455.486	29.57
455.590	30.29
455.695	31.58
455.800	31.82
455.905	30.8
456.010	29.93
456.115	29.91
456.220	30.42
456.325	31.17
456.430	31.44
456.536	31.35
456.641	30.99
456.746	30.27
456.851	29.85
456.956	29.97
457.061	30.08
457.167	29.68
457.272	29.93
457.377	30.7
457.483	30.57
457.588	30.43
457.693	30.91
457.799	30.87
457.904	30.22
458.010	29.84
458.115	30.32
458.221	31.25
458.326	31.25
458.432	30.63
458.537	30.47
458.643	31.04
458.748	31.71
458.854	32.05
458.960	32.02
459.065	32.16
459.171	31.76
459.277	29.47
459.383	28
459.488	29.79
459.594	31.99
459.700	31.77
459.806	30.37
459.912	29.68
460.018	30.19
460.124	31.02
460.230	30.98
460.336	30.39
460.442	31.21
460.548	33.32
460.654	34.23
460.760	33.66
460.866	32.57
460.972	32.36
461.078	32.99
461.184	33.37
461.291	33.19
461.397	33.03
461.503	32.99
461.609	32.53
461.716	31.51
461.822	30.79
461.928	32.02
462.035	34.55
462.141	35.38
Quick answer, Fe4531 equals 0.26 nm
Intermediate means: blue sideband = 32.7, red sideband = 30.5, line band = 29.8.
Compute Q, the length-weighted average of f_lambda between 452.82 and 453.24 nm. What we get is 28.1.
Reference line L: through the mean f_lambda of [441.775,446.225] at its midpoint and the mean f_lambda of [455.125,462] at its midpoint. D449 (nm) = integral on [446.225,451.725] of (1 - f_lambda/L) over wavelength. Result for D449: -0.31 nm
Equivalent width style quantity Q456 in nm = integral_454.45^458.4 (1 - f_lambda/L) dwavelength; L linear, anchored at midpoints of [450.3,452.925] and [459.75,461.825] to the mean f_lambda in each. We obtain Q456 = 0.098 nm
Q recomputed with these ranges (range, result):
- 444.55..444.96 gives 29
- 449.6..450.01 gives 29.6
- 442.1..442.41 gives 28.8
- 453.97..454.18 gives 31.1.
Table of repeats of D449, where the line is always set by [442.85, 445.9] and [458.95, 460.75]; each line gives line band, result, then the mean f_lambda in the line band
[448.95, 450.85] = -0.14 nm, 30.7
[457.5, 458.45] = 0.00 nm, 30.6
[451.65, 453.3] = 0.02 nm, 29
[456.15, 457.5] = -0.01 nm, 30.5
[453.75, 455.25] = -0.05 nm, 30.7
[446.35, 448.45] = -0.11 nm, 29.4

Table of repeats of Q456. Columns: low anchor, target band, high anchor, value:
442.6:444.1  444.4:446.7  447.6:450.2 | 0.04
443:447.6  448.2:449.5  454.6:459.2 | -0.03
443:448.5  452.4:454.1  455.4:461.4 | 0.05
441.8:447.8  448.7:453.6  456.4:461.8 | -0.15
